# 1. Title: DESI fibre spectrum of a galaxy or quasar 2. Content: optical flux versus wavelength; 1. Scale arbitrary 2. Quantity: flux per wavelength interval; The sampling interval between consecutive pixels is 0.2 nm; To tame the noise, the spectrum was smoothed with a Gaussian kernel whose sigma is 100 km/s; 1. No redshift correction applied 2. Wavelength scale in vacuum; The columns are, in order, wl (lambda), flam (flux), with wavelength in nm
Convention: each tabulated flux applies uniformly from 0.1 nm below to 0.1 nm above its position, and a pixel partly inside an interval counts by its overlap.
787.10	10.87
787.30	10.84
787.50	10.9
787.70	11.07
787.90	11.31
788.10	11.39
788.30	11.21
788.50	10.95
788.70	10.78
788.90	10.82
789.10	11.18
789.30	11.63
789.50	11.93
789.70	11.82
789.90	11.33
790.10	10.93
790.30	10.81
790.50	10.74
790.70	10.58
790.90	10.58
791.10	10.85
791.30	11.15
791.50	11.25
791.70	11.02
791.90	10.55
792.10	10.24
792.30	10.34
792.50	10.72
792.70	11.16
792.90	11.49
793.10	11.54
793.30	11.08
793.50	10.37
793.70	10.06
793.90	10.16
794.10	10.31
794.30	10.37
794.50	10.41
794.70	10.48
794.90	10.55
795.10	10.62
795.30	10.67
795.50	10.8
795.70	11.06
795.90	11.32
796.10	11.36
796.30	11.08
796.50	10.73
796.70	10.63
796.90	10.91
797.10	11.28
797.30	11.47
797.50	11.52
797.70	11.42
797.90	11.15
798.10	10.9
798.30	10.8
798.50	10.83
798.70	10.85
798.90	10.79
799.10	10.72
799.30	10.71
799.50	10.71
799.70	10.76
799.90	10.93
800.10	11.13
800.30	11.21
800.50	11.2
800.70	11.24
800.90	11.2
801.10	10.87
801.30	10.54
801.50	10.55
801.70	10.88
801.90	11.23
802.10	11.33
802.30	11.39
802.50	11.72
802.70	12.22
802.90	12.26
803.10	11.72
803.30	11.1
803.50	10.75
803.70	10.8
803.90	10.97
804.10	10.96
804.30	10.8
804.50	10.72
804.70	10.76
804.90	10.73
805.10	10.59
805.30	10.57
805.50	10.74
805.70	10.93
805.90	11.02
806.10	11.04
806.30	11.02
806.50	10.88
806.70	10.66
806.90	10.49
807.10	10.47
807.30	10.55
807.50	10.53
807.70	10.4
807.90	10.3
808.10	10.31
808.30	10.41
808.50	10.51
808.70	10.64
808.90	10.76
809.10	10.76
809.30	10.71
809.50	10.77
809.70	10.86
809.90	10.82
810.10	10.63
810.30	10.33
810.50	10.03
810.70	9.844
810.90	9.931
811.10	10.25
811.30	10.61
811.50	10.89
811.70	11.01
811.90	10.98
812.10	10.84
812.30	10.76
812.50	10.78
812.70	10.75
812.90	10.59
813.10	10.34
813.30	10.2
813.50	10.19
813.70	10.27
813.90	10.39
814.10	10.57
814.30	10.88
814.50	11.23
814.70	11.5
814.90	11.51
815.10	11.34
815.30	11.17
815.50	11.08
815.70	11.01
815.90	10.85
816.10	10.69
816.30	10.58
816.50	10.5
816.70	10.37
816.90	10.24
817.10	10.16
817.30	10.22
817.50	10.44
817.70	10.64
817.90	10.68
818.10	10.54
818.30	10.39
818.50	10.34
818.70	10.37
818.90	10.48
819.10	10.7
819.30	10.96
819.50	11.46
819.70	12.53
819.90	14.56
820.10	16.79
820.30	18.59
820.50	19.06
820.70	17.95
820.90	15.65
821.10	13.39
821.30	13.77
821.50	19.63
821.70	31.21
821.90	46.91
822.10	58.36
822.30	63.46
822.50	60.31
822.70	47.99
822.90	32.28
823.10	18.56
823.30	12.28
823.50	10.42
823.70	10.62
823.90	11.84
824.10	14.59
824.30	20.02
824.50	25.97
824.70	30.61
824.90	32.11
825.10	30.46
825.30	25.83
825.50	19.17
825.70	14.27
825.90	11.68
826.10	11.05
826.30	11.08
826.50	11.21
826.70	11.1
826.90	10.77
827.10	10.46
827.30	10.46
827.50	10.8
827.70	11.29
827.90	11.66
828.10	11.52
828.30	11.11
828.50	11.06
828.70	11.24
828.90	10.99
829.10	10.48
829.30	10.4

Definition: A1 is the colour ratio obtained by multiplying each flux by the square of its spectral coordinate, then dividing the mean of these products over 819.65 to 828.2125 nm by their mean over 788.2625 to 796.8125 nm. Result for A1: 2.1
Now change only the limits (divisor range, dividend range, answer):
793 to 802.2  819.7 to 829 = 2.00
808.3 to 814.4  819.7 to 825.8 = 2.47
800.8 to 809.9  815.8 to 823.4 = 1.84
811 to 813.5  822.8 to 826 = 1.94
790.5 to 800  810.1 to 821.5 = 1.12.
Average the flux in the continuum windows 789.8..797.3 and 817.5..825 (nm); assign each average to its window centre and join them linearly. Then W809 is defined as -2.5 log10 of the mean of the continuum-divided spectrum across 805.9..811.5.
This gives 0.49 mag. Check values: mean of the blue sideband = 10.8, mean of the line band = 10.6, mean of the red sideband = 21.4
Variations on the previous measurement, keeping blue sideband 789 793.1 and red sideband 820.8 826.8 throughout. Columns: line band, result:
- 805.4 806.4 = 0.49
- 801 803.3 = 0.35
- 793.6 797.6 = 0.19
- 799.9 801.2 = 0.32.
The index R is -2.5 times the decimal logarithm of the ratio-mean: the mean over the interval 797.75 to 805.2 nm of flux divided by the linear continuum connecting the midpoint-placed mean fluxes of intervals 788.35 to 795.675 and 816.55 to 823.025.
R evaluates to 0.27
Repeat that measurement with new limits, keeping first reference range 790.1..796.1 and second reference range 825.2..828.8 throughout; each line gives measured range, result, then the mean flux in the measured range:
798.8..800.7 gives 0.02 mag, 10.9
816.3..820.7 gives 0.01 mag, 12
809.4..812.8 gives 0.11 mag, 10.6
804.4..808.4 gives 0.08 mag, 10.7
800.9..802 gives 0.03 mag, 10.8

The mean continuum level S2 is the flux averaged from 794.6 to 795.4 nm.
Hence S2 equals 10.6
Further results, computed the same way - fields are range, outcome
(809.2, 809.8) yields 10.8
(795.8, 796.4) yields 11.3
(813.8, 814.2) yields 10.5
